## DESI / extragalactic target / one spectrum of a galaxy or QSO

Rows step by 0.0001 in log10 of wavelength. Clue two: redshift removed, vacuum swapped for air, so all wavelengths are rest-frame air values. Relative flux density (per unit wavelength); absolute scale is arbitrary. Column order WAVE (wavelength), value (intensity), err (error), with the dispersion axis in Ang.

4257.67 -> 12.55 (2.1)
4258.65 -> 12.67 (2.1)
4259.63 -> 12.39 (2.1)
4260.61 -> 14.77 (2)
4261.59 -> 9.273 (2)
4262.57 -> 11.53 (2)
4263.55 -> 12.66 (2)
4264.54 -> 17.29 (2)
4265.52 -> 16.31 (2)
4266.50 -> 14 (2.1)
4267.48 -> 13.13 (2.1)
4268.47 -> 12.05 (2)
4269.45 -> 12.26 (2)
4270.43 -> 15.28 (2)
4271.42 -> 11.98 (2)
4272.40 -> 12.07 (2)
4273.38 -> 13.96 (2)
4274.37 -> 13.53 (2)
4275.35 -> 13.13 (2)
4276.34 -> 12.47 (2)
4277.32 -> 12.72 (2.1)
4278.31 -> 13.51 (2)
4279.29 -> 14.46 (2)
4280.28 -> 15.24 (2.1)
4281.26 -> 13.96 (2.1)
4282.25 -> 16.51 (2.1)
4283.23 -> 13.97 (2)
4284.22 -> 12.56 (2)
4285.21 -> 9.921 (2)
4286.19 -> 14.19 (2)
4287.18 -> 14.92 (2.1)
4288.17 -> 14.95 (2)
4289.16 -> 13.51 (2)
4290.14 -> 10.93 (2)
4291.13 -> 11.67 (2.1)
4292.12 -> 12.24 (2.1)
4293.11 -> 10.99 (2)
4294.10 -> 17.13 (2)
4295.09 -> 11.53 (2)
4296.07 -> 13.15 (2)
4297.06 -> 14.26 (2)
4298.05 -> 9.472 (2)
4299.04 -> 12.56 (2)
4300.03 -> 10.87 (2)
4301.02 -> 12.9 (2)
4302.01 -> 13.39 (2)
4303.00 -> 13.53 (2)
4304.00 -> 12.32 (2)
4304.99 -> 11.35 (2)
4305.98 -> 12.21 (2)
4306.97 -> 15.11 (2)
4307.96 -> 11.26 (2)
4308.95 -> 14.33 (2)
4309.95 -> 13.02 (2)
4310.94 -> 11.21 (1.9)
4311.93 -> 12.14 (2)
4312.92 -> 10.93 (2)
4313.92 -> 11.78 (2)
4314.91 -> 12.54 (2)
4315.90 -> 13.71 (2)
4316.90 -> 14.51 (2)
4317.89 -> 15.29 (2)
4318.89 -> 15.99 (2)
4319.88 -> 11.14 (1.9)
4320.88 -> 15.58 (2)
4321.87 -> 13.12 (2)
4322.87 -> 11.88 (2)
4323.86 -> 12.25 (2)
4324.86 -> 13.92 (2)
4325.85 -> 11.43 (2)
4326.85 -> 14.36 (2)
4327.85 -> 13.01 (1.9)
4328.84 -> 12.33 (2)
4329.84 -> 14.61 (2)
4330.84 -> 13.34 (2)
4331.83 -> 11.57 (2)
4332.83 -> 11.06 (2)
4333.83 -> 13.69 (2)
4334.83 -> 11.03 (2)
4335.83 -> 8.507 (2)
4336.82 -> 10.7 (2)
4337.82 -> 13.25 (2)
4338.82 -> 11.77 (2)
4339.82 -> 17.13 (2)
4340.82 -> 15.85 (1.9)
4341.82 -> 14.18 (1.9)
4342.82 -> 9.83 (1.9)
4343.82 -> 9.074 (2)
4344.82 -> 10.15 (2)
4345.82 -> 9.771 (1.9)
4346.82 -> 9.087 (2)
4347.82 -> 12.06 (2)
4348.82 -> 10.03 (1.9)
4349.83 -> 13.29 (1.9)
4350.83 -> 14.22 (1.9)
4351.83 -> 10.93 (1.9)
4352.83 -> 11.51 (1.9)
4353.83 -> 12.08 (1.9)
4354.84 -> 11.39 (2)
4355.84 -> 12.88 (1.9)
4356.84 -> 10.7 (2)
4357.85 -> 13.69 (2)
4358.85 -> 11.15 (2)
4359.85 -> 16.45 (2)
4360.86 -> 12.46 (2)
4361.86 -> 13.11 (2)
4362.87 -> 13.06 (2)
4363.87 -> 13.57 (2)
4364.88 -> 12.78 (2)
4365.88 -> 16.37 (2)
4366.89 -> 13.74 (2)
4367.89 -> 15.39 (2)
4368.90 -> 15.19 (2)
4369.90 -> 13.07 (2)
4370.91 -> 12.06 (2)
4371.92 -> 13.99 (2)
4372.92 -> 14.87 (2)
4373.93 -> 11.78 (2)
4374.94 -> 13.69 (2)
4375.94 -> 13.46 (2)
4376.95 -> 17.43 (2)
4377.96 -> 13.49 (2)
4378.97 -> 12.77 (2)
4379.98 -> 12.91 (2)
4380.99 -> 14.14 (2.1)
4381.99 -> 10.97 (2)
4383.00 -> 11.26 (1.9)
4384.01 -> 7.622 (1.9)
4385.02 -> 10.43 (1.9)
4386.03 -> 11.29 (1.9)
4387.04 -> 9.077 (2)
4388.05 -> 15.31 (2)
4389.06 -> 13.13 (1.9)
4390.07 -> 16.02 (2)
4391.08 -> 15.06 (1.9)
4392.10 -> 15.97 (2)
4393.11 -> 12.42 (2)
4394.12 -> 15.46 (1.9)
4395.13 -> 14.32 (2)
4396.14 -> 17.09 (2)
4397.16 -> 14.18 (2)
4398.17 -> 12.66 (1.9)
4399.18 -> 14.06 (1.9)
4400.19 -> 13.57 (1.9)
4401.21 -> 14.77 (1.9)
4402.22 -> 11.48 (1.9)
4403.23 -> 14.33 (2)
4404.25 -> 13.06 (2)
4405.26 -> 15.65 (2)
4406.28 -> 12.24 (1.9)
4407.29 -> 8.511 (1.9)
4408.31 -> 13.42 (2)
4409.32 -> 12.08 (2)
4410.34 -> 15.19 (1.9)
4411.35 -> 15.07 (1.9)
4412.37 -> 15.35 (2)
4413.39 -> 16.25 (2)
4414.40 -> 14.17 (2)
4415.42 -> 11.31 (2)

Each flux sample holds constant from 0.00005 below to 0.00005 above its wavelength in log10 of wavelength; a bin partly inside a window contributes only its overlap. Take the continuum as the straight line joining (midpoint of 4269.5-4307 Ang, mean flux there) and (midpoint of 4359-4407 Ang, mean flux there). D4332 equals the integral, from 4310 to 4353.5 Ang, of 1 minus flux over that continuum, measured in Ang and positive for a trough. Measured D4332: 2.83 Ang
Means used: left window 13.1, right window 13.5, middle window 12.4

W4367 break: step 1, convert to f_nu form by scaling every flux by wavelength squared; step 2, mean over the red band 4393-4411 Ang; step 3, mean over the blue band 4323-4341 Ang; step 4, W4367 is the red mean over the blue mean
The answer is 1.1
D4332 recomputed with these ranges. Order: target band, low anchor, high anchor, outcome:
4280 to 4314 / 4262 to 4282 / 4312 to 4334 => 1.2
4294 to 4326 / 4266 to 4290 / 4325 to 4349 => -0.4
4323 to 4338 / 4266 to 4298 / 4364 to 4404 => 1.2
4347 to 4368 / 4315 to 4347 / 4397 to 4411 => 0.1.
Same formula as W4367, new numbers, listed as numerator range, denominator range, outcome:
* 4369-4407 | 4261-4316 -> 1.08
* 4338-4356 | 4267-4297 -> 0.93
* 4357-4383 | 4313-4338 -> 1.08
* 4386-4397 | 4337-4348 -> 1.22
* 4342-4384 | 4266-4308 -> 1.00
